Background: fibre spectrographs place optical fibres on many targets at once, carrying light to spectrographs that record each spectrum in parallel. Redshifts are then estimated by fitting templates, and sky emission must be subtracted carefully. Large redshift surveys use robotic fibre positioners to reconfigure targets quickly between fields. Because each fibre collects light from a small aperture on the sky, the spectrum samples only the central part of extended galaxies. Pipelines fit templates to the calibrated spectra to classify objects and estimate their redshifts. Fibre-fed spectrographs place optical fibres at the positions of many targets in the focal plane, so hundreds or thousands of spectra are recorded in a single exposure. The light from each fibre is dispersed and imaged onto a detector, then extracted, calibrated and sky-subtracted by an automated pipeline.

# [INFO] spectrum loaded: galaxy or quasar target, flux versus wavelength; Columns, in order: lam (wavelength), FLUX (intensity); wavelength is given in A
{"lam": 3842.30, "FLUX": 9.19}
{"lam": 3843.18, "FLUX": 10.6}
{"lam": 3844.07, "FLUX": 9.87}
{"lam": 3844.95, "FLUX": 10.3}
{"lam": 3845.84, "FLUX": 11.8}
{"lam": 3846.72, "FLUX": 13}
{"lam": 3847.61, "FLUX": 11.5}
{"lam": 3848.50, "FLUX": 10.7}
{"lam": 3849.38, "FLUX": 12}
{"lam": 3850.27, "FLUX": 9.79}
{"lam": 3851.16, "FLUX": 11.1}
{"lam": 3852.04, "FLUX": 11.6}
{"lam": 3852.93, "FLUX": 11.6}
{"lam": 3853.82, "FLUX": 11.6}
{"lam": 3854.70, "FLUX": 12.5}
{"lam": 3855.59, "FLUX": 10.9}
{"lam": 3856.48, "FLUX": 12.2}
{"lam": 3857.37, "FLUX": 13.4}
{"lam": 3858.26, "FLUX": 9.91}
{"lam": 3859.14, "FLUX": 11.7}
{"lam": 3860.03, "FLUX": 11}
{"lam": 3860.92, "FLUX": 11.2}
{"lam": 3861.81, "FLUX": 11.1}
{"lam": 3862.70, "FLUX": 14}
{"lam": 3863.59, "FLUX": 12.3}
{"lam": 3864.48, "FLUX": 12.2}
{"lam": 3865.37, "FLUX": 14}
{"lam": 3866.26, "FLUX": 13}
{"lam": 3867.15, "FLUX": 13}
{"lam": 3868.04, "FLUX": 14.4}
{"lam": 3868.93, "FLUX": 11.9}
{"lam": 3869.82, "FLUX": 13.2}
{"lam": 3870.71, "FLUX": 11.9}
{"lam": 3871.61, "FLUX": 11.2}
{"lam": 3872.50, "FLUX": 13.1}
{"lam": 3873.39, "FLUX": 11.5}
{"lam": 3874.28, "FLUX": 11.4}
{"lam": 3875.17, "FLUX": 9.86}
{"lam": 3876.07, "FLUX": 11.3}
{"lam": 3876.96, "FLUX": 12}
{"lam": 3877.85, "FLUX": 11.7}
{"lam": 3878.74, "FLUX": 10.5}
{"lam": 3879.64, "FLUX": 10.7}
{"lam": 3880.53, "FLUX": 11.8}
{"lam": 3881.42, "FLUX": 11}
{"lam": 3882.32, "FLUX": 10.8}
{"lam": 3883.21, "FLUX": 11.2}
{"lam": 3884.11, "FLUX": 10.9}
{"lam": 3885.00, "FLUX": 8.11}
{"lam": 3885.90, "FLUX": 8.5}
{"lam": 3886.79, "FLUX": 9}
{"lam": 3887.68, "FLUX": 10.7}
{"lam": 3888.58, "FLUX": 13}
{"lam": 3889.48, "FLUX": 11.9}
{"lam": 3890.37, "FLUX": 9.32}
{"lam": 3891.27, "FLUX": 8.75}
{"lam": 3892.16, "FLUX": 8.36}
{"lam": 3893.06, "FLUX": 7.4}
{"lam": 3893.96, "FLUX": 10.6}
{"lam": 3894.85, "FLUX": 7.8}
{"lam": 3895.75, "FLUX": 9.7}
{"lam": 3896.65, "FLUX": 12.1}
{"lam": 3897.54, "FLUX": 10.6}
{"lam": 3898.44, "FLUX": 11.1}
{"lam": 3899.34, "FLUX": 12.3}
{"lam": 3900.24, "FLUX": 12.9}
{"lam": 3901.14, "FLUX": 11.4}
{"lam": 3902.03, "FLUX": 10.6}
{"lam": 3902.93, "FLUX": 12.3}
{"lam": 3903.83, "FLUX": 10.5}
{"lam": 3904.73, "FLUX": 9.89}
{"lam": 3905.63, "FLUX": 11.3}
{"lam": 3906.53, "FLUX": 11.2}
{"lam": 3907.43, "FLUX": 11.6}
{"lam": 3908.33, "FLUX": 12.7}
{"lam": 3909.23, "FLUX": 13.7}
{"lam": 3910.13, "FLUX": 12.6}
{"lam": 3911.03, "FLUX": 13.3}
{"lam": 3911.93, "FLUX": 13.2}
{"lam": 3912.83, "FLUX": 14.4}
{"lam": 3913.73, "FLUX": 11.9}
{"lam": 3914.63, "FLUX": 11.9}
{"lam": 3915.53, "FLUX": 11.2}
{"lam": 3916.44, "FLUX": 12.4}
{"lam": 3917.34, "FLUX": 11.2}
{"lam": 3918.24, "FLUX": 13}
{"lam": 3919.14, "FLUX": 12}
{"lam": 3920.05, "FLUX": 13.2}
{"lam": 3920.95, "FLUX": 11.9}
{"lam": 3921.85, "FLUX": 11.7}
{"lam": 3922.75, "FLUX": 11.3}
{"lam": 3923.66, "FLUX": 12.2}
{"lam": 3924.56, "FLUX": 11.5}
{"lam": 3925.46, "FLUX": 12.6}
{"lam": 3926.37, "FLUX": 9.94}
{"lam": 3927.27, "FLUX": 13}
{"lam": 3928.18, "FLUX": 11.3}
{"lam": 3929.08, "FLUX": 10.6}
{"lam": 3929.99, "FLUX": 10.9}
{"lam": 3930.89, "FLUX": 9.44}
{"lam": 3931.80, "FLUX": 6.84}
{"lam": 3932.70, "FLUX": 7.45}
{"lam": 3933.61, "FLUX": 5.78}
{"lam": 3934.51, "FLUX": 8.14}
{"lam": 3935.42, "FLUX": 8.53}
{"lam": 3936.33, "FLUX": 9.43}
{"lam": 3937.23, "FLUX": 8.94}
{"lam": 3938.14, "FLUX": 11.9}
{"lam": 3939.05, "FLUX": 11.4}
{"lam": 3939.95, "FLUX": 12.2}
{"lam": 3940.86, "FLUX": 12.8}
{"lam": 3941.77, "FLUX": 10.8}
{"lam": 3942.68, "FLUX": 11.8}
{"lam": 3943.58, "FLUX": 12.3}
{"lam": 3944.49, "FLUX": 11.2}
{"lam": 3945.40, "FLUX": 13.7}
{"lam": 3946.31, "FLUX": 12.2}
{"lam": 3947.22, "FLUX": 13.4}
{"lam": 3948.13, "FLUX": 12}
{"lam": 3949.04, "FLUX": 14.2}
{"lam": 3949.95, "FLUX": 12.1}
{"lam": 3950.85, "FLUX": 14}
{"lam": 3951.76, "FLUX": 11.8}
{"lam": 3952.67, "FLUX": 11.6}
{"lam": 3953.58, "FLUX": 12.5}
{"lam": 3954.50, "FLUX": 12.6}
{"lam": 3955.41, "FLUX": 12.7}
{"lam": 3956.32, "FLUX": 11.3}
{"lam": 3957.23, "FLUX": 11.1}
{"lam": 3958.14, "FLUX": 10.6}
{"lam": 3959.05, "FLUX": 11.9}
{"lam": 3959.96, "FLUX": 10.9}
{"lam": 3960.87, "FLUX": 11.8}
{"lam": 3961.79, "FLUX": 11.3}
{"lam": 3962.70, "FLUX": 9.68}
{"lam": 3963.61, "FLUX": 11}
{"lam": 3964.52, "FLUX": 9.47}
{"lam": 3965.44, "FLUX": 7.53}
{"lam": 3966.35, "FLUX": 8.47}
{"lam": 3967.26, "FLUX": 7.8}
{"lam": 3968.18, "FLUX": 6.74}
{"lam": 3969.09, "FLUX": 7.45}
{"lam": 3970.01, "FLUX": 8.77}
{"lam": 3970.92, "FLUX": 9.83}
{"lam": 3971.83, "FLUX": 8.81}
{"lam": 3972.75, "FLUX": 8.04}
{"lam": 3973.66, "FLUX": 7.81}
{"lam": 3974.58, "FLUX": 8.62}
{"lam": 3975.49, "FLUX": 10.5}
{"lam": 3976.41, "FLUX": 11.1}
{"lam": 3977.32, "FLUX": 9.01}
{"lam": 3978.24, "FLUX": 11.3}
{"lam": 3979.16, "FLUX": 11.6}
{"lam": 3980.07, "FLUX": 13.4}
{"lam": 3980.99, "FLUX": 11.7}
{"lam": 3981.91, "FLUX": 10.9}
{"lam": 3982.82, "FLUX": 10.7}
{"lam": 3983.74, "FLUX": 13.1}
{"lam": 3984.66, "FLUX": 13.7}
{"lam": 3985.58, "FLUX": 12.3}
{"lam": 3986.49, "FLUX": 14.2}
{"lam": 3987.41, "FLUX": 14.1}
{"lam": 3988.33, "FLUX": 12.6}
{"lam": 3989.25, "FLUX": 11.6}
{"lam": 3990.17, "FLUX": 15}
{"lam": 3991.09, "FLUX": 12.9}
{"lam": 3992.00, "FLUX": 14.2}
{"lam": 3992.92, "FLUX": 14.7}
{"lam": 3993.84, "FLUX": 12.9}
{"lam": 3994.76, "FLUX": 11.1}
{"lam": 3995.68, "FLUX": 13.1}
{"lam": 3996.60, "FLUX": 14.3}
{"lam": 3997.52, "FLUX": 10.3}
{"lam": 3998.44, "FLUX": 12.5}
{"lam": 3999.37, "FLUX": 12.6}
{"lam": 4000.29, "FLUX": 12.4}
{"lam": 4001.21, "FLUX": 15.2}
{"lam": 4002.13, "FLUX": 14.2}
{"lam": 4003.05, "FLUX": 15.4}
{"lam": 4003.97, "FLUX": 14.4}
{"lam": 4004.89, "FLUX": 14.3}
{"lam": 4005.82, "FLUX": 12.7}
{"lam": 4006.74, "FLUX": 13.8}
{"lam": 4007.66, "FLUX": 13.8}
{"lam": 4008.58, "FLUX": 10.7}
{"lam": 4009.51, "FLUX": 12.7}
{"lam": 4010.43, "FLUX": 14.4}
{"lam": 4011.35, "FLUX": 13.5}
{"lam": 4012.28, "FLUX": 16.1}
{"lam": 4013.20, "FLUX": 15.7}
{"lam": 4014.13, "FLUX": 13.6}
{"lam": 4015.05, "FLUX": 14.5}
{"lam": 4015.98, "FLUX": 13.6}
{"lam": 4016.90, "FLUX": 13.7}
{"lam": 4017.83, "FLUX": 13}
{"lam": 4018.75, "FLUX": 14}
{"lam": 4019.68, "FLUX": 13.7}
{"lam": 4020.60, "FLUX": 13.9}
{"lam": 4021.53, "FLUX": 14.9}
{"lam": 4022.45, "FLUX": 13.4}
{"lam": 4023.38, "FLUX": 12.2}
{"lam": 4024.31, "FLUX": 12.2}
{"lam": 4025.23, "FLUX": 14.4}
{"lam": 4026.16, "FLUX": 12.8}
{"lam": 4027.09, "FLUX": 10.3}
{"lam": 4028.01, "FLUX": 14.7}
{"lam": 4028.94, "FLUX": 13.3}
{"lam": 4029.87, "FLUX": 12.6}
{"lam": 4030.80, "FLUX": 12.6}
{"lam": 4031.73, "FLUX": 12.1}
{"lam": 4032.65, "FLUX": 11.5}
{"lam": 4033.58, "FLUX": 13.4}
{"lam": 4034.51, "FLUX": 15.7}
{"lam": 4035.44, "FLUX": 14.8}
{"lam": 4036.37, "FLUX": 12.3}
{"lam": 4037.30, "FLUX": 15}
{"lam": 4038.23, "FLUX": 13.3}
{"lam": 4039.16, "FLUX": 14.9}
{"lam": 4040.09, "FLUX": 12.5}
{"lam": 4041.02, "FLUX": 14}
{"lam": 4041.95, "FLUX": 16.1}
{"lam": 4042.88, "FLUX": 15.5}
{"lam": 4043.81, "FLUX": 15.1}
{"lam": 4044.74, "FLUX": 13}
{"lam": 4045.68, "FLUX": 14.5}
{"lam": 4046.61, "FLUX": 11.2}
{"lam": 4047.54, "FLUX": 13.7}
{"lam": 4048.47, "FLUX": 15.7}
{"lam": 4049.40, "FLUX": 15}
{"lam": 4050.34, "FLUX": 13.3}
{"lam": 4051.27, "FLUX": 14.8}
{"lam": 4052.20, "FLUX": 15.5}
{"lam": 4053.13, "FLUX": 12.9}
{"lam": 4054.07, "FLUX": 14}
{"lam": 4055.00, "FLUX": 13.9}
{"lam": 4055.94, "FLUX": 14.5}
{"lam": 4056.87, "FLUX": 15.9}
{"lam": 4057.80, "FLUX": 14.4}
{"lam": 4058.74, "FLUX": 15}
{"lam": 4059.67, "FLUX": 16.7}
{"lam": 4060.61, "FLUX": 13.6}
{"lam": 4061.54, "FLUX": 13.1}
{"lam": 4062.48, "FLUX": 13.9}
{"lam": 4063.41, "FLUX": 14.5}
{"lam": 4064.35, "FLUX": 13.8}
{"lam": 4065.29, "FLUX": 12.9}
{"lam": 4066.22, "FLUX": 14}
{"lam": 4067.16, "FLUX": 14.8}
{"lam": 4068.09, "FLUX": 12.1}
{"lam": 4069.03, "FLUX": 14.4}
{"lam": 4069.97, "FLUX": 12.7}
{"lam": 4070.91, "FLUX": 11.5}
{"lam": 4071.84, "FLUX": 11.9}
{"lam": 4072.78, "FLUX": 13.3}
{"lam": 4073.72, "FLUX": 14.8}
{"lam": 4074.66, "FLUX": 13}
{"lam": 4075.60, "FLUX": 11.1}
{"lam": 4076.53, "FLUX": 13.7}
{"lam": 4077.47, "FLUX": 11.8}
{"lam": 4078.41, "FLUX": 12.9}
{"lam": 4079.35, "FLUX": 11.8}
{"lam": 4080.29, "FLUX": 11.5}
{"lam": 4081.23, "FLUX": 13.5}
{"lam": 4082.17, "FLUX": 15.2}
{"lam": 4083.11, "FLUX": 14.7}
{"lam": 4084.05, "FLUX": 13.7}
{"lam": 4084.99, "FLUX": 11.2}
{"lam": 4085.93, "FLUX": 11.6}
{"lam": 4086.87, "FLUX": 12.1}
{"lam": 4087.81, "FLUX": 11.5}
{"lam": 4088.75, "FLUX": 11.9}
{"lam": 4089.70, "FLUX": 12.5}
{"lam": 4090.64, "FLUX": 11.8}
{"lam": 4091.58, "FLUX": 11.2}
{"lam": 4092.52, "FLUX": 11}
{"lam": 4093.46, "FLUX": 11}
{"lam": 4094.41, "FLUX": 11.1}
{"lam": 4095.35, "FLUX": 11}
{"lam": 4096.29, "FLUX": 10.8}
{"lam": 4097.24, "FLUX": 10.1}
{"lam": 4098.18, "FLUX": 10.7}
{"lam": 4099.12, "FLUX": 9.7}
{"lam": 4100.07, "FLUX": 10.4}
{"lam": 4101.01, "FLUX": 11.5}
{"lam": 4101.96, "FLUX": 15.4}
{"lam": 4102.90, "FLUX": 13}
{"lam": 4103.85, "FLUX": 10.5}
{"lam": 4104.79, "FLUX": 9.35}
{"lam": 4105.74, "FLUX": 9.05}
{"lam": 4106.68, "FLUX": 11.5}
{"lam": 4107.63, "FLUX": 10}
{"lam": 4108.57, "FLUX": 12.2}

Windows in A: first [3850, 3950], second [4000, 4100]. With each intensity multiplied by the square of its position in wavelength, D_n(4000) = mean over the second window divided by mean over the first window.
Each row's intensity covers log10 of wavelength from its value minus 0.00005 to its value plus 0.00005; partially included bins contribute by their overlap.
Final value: 1.27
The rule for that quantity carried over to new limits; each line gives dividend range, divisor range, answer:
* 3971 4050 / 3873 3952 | 1.23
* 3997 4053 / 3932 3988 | 1.30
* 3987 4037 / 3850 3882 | 1.22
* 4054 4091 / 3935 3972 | 1.29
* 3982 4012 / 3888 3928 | 1.20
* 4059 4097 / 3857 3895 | 1.26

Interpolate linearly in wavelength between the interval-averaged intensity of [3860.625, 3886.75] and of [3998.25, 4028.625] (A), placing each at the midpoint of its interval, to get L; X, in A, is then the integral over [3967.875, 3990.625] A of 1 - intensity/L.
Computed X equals 3.8 A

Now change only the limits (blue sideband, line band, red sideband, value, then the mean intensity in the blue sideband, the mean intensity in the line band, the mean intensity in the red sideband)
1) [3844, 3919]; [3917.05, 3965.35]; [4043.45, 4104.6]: 2.7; 11.4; 11.2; 12.9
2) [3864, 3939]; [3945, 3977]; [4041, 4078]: 3.9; 11.1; 10.7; 13.9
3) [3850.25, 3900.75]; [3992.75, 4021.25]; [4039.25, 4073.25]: -0.7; 11.2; 13.6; 14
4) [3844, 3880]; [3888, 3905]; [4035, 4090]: 2.2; 11.8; 10.6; 13.6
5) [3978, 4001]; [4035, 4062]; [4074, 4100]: -4.5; 12.7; 14.3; 11.9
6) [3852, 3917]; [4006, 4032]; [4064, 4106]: -3.3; 11.4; 13.4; 12.2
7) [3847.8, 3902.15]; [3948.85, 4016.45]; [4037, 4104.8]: 1.6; 11.2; 12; 13.1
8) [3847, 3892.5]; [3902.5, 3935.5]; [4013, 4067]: 2.2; 11.4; 11.3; 13.9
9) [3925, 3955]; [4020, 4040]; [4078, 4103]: -3.0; 11.1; 13.3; 11.9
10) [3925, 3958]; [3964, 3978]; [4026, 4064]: 3.8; 11.2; 8.72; 14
